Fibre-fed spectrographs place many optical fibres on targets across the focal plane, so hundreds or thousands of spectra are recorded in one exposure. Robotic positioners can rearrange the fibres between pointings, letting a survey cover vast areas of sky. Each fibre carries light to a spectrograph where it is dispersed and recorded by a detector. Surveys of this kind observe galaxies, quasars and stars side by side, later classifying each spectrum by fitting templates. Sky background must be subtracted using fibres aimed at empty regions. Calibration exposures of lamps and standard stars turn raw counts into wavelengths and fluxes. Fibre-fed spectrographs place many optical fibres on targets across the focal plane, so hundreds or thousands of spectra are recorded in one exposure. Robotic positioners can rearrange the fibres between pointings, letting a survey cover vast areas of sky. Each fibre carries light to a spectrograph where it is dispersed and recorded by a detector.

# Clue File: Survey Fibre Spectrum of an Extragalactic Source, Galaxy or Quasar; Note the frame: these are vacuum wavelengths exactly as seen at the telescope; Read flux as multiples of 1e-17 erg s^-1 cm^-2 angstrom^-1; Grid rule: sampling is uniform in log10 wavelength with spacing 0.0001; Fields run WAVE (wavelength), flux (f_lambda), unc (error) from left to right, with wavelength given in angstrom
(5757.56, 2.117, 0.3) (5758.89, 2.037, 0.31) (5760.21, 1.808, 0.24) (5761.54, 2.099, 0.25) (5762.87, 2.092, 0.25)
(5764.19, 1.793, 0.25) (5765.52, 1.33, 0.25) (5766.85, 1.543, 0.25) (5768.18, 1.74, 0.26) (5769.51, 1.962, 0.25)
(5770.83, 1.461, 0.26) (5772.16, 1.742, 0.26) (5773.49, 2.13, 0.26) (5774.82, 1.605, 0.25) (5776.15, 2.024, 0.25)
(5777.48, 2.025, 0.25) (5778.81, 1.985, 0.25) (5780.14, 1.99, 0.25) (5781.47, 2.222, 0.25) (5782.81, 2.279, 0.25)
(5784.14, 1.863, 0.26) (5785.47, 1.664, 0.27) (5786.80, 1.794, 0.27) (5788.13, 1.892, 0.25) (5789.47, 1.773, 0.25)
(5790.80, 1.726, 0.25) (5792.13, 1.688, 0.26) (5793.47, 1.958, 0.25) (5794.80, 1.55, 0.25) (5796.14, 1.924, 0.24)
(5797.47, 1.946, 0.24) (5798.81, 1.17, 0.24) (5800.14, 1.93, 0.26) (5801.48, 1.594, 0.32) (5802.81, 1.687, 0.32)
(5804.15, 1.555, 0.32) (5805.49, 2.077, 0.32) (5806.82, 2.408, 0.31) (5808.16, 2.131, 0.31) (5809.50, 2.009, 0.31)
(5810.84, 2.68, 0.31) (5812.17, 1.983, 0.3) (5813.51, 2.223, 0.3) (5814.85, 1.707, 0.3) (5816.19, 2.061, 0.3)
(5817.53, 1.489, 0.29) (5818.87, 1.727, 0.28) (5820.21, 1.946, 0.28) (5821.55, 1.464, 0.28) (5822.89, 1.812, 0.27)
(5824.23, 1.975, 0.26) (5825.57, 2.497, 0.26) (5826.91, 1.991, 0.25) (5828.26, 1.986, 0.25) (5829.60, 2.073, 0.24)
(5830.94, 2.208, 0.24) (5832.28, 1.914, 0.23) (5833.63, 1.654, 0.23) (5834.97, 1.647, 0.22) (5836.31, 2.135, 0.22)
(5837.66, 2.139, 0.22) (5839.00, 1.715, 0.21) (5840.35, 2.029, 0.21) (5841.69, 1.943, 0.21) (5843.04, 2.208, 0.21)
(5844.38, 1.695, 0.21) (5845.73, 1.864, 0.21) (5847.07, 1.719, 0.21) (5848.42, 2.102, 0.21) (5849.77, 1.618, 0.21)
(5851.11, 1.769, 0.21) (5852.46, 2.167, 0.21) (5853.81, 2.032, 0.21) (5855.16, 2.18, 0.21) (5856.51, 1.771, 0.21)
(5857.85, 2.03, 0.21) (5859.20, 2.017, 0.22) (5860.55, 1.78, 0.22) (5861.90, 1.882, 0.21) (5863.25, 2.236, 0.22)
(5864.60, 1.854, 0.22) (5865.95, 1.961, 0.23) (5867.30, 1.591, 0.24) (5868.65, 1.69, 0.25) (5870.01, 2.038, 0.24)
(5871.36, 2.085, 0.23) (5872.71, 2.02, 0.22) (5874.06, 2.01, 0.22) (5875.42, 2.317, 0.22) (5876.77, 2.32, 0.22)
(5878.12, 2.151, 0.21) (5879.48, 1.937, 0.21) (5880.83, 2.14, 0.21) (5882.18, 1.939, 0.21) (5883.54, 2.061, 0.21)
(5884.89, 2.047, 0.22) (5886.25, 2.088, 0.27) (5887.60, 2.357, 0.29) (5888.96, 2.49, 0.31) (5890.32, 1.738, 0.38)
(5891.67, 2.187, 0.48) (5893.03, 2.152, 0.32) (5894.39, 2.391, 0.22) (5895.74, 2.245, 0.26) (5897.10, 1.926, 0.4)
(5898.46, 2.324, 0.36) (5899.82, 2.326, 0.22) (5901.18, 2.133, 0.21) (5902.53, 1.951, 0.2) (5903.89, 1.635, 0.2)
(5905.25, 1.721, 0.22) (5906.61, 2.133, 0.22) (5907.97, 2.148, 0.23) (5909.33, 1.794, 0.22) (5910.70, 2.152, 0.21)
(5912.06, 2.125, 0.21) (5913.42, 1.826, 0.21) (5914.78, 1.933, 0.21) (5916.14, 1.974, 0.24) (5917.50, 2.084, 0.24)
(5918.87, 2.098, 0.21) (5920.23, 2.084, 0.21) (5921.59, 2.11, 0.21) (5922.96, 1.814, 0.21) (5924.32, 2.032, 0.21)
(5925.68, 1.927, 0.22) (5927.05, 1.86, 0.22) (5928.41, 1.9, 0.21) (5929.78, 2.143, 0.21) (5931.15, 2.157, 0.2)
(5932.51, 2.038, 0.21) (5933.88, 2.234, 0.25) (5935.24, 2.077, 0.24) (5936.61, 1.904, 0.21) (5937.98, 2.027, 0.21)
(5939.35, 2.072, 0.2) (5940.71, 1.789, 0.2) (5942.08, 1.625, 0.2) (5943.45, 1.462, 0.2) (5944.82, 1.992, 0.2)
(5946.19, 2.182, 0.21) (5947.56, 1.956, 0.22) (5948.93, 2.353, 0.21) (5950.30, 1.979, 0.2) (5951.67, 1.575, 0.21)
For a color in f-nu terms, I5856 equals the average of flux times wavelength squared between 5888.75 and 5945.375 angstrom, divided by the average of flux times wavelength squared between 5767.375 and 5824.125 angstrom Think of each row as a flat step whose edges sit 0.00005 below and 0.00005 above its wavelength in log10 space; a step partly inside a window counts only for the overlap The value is 1.1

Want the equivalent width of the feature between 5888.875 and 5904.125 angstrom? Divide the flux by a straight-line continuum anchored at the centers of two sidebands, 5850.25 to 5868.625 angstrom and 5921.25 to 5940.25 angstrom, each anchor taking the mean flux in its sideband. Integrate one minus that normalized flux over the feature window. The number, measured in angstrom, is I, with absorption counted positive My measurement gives -1.15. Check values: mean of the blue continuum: 1.93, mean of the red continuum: 2.02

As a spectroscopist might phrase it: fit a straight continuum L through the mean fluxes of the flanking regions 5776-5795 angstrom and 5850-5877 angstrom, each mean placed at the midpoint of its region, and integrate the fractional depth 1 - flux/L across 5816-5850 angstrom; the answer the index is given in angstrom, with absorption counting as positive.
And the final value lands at 0.6 angstrom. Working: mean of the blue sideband 1.9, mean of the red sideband 1.98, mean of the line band 1.91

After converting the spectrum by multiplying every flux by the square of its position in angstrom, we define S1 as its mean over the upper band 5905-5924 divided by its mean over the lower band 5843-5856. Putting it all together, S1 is 1.1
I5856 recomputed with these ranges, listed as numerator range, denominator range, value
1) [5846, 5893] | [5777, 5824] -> 1.09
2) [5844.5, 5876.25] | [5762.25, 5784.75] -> 1.07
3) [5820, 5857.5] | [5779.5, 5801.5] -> 1.08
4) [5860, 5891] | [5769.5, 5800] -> 1.14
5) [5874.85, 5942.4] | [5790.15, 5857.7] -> 1.11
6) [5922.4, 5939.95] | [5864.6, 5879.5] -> 1.02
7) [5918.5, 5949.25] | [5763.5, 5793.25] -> 1.14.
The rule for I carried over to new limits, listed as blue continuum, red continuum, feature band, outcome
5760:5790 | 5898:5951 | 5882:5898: -1.4 angstrom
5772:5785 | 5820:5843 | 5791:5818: 1.2 angstrom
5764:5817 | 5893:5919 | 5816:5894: -0.3 angstrom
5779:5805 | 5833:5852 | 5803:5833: -2.4 angstrom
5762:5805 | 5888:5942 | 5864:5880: -0.3 angstrom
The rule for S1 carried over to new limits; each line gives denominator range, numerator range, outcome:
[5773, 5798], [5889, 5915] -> 1.13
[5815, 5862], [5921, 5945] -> 1.05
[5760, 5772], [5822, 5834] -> 1.17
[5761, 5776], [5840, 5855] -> 1.11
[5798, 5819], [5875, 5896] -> 1.16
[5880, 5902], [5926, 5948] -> 0.92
